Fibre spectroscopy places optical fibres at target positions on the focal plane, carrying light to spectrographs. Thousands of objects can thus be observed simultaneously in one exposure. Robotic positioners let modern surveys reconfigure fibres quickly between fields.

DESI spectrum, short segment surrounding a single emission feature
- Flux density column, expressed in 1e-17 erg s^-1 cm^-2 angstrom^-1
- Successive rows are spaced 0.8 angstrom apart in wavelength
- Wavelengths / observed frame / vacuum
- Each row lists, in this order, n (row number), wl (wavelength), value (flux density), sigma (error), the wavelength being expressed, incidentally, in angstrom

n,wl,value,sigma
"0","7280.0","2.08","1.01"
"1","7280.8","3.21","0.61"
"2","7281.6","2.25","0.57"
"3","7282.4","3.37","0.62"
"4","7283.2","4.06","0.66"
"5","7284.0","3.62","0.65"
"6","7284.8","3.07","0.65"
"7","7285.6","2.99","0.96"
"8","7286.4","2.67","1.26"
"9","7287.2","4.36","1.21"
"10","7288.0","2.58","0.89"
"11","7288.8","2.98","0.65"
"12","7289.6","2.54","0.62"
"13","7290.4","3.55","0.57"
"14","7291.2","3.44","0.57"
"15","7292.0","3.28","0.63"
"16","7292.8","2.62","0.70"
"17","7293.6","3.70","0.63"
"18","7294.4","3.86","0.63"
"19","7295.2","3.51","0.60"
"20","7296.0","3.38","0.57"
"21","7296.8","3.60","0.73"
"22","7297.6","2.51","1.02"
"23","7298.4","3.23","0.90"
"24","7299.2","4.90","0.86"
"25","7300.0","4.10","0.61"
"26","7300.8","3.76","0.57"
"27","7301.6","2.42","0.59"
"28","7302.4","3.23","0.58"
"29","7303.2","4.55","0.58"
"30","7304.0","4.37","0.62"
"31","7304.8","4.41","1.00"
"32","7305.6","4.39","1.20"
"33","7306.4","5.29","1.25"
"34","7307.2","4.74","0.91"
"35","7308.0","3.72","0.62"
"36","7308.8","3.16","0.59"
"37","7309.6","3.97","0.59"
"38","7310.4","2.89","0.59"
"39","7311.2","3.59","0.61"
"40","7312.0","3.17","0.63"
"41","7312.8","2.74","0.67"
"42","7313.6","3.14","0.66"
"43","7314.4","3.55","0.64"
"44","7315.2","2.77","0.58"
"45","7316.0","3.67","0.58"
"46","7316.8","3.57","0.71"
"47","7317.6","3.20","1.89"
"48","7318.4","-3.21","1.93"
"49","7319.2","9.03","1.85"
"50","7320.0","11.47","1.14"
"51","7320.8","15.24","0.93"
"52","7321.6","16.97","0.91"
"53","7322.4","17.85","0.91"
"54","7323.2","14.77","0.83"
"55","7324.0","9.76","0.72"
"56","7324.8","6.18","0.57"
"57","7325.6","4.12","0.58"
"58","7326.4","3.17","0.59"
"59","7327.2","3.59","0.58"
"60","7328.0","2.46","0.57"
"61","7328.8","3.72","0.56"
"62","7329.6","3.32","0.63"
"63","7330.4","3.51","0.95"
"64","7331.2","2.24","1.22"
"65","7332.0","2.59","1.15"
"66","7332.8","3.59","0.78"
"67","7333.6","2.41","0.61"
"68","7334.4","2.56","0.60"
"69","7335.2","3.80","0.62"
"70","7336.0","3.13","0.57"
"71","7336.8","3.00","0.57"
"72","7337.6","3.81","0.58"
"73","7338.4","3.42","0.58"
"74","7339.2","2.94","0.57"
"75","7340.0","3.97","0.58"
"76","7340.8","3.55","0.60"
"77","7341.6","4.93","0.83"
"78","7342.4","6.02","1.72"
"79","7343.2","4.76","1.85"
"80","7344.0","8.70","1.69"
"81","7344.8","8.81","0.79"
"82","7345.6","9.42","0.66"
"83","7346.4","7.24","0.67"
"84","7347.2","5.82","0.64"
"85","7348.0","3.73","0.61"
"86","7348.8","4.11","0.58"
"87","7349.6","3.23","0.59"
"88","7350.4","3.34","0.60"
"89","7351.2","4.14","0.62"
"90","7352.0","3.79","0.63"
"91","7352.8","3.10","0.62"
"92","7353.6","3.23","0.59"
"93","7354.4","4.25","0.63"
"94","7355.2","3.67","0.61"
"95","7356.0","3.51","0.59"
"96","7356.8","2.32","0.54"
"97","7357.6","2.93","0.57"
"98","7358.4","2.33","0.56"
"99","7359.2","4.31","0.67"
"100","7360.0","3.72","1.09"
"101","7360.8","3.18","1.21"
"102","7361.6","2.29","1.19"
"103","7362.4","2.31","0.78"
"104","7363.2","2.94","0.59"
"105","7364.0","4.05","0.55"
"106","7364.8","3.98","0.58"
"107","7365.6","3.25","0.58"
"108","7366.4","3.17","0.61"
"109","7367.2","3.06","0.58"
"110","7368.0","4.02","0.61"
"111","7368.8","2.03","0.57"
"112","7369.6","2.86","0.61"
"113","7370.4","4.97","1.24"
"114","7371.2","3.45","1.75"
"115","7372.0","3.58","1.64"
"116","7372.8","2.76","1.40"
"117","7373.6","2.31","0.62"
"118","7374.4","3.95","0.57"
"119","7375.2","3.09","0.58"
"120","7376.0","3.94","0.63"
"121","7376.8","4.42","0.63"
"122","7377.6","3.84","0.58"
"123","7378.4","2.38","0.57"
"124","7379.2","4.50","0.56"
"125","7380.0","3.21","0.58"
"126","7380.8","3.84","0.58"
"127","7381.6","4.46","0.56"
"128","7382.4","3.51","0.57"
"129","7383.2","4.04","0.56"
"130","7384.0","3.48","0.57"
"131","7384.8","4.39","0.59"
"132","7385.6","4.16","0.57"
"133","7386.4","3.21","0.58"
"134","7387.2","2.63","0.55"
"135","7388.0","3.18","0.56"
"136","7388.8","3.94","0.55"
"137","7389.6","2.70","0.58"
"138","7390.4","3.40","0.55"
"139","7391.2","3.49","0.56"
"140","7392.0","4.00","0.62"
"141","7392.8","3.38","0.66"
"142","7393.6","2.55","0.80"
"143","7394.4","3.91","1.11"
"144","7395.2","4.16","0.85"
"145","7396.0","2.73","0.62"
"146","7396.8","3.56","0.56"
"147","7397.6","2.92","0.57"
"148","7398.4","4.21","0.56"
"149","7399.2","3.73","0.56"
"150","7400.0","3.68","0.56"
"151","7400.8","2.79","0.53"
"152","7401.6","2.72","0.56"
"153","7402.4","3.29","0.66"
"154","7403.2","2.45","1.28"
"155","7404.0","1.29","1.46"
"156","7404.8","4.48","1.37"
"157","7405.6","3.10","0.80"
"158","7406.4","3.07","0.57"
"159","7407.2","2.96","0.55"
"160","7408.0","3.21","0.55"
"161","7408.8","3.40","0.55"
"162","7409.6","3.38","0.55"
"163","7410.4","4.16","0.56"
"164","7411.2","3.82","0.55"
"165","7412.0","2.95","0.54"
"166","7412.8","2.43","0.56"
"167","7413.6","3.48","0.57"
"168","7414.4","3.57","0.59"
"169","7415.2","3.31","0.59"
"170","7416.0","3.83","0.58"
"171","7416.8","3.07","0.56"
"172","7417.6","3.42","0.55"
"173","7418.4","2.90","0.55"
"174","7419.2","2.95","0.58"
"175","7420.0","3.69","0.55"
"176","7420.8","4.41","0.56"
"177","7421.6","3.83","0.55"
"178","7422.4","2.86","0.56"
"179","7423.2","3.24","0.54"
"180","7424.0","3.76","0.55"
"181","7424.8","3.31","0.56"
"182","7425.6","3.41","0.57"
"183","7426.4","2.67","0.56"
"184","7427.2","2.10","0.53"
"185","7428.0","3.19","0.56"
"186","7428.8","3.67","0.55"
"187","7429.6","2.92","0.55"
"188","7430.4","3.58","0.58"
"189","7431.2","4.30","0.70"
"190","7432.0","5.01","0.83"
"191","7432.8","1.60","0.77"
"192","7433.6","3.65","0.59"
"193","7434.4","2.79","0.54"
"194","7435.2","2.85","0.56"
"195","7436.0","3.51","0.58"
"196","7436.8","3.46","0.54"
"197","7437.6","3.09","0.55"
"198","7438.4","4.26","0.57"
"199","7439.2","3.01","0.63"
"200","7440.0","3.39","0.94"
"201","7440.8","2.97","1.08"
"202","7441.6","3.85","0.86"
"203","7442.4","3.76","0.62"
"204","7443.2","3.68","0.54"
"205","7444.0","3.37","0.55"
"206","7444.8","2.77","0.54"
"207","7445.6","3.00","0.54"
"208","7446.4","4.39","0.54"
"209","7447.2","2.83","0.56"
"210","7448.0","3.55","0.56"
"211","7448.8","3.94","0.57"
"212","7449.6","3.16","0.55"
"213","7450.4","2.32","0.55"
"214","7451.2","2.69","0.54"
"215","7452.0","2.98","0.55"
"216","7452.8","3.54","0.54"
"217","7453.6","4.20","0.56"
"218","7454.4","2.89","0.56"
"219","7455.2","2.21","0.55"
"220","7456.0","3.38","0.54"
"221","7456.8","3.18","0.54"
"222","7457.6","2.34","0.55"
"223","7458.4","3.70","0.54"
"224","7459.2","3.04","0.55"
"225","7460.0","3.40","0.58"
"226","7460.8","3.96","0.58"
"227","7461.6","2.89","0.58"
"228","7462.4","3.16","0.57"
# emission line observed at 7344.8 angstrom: [N II]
